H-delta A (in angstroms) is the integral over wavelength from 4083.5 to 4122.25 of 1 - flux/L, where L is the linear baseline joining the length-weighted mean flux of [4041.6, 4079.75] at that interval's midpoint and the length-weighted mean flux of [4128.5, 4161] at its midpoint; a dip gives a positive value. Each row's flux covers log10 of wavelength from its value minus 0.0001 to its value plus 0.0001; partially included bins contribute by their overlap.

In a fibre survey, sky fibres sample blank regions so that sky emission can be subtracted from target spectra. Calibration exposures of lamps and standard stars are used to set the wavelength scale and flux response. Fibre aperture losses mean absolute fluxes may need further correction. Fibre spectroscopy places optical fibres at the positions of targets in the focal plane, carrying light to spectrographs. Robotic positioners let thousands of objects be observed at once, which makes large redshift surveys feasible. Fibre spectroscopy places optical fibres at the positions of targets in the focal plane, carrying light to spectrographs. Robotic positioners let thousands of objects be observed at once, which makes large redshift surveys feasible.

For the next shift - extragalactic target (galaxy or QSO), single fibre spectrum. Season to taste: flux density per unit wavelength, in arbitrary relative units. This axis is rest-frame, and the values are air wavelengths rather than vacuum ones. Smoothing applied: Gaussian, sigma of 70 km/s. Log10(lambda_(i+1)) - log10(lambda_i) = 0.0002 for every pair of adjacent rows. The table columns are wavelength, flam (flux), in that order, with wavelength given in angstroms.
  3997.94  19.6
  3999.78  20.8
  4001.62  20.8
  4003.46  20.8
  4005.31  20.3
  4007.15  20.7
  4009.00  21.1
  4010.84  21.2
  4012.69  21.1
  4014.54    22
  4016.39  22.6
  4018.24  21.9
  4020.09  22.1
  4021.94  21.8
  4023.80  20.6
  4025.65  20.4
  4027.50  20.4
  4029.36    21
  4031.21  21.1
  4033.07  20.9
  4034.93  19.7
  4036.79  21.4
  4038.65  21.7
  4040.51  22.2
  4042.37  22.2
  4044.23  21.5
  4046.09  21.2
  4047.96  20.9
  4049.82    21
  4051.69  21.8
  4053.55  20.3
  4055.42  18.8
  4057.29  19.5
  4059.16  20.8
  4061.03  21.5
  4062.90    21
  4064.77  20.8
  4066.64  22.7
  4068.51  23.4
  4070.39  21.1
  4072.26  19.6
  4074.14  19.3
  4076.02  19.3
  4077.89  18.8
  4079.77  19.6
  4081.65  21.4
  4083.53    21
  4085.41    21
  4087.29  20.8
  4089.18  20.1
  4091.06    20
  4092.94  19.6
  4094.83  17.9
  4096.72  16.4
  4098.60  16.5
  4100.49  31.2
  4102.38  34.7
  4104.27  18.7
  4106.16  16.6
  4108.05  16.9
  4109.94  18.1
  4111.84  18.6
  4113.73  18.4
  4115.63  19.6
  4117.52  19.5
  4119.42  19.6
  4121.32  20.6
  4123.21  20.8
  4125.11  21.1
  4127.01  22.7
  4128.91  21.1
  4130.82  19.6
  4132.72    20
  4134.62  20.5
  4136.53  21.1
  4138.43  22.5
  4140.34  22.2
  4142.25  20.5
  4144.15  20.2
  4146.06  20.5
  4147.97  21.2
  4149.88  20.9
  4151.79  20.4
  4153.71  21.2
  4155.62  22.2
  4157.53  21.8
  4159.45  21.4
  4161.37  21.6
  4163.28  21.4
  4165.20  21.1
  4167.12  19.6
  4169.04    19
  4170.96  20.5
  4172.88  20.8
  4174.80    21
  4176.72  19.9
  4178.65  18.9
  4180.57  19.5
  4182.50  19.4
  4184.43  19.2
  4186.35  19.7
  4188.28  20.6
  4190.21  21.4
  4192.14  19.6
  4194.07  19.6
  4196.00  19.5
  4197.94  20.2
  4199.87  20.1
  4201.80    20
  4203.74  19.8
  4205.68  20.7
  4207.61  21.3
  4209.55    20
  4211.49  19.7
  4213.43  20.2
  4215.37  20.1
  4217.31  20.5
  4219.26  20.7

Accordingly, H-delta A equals 1.2 angstroms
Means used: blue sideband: 20.7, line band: 20.3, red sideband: 21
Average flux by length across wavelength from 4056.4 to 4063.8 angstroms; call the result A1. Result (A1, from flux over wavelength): 20.7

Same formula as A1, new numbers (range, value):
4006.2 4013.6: 21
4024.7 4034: 20.8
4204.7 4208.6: 21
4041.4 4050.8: 21.4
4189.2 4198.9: 20.1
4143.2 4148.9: 20.6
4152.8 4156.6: 21.7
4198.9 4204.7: 20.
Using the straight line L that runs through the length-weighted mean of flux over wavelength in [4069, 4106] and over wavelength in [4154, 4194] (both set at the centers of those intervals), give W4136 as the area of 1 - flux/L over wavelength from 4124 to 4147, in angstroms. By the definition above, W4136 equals -0.4 angstroms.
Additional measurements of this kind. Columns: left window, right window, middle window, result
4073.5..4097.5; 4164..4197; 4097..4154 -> -2.9 angstroms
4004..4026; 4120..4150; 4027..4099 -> 2.3 angstroms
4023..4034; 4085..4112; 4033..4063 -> -0.4 angstroms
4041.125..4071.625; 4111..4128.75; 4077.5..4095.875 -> 0.6 angstroms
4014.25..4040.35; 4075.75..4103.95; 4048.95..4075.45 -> 0.5 angstroms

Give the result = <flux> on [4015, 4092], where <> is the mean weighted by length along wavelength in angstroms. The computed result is 20.9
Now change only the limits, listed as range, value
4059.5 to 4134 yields 20.5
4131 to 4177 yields 20.9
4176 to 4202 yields 19.8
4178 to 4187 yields 19.4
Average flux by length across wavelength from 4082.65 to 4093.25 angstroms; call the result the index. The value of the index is 20.5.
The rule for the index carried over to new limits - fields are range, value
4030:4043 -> 21.3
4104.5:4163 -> 20.4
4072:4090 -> 20.1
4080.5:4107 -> 21.1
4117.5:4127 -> 20.6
